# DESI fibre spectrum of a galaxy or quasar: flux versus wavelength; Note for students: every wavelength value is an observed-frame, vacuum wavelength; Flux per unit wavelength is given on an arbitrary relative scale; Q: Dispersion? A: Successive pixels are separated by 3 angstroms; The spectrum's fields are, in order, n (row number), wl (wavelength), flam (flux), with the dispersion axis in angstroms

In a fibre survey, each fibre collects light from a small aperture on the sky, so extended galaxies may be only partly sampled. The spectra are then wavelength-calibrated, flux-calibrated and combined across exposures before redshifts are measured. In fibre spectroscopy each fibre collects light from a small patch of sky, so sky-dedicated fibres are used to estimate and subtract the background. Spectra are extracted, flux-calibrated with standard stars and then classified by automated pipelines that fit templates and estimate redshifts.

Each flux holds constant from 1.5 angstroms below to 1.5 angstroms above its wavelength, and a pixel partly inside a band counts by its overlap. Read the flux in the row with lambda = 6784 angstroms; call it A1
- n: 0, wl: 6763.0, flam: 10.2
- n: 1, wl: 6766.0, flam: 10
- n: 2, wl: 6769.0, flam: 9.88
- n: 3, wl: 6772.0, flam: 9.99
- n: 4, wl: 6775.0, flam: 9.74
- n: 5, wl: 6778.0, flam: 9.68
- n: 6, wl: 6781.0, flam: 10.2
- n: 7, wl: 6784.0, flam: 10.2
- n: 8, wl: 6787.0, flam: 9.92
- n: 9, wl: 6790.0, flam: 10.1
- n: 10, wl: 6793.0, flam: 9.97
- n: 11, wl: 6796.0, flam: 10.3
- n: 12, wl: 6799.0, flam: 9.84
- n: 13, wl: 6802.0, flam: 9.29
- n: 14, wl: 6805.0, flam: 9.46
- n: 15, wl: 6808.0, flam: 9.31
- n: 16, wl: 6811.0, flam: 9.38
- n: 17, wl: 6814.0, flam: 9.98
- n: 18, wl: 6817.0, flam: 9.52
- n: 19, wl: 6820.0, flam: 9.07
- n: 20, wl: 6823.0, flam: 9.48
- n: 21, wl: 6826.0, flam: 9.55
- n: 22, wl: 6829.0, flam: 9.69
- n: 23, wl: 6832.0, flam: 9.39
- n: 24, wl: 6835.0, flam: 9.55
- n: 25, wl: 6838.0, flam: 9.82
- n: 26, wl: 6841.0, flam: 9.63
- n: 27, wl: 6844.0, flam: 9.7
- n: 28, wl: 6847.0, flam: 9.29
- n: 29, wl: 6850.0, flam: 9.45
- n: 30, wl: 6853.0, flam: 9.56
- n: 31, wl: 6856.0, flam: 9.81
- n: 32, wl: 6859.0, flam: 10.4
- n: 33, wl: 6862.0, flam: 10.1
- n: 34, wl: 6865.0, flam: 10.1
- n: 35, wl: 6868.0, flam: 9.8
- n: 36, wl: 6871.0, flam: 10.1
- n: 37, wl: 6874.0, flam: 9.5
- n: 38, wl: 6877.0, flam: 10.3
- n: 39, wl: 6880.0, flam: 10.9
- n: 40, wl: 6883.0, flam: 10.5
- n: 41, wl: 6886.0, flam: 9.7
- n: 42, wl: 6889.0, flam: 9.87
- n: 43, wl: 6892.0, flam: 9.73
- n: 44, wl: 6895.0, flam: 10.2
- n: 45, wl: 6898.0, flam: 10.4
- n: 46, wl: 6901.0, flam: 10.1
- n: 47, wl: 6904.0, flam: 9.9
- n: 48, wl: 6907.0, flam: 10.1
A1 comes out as 10.2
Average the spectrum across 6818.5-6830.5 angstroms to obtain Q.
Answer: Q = 9.45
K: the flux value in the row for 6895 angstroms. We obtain 10.2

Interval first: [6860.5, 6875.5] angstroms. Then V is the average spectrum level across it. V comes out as 9.92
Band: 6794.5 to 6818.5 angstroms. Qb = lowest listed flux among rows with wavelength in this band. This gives 9.29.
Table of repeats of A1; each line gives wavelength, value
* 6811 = 9.38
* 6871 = 10.1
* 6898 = 10.4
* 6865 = 10.1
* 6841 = 9.63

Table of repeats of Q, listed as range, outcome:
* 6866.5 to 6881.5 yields 10.1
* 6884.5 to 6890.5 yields 9.78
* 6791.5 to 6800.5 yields 10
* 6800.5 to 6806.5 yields 9.38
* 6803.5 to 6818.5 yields 9.53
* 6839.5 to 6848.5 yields 9.54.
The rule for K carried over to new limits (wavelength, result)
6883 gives 10.5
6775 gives 9.74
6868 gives 9.8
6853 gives 9.56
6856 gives 9.81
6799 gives 9.84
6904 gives 9.9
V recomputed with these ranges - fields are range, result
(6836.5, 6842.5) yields 9.72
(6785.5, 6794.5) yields 10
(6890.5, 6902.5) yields 10.1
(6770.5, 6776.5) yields 9.87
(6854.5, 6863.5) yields 10.1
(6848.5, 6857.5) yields 9.61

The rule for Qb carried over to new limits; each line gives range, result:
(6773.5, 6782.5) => 9.68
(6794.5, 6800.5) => 9.84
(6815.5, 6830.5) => 9.07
